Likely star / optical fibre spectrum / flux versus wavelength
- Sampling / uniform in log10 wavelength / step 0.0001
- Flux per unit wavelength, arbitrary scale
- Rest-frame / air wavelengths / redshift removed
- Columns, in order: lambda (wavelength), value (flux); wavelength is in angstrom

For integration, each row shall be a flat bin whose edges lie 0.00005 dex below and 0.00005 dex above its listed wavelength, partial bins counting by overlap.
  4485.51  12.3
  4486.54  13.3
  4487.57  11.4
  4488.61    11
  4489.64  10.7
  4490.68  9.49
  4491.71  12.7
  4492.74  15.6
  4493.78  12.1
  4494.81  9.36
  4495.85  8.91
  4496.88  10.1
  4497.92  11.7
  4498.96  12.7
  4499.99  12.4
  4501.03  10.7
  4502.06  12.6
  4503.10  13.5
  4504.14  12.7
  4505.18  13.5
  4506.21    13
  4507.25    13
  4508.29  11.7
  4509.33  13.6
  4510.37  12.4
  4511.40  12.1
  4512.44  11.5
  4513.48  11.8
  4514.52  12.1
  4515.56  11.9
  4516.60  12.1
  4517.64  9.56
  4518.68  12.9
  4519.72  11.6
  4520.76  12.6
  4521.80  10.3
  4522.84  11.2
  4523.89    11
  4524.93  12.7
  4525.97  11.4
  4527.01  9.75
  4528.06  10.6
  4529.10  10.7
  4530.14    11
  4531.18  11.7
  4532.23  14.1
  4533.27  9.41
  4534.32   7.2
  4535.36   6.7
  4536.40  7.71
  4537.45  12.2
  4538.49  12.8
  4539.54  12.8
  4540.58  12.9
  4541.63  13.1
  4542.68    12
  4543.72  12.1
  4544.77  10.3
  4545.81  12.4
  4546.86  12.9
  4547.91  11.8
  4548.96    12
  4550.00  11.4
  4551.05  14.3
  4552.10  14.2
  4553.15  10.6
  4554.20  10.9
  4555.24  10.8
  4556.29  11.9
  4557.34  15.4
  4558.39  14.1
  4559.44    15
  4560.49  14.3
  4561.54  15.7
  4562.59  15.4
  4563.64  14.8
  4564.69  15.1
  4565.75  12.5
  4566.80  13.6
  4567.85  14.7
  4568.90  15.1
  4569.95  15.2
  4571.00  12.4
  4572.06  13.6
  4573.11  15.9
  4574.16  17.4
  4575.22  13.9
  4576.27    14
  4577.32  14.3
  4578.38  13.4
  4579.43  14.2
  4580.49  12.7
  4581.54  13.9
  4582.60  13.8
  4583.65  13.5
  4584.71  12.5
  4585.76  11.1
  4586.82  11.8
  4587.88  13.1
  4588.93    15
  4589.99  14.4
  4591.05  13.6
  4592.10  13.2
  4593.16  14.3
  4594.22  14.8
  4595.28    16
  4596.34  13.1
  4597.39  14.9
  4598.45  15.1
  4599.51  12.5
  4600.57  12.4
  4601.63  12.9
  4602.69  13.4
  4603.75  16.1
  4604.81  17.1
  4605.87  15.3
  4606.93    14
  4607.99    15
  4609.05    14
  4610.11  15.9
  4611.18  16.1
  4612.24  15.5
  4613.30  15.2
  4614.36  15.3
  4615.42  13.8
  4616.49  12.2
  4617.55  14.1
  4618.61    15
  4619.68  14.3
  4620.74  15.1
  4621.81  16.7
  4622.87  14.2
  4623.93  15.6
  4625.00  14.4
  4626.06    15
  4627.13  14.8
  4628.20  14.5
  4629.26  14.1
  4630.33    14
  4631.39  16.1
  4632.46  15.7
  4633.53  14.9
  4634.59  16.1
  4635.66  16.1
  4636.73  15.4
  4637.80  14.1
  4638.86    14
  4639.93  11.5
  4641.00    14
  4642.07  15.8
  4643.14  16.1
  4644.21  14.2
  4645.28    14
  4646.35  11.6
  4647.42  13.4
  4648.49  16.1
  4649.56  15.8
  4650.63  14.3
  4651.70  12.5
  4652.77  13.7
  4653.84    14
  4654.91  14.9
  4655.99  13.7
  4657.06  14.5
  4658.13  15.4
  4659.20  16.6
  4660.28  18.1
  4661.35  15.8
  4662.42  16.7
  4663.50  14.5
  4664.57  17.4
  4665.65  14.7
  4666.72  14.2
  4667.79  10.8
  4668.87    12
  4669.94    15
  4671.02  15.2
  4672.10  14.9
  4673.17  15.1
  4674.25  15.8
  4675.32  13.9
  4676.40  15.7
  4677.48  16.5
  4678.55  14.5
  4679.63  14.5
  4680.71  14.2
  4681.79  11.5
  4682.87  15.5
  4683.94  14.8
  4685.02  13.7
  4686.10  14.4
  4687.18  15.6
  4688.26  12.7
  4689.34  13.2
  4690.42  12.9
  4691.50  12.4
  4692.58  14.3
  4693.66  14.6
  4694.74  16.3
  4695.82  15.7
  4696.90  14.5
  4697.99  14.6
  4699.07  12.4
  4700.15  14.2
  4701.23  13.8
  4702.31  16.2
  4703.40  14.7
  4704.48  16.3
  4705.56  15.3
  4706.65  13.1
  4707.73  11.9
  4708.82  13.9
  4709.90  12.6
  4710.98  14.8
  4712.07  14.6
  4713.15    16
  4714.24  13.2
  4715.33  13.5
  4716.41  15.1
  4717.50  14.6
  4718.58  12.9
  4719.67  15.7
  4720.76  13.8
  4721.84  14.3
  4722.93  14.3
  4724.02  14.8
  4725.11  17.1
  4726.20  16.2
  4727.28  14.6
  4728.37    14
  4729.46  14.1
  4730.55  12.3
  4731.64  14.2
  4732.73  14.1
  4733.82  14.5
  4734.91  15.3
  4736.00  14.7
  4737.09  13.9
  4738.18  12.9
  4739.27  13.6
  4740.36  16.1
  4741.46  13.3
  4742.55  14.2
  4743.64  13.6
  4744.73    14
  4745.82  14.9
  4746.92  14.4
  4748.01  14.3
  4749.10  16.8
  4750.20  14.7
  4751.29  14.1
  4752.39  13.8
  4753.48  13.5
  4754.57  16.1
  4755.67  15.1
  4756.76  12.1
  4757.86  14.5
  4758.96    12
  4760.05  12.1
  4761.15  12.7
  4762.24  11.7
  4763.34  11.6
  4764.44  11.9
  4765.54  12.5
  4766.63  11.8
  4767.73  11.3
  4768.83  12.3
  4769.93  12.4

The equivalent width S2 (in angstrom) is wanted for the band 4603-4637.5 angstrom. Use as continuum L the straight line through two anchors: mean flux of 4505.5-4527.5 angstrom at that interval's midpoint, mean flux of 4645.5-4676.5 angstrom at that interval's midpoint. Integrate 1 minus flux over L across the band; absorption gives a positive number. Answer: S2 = -2.9 angstrom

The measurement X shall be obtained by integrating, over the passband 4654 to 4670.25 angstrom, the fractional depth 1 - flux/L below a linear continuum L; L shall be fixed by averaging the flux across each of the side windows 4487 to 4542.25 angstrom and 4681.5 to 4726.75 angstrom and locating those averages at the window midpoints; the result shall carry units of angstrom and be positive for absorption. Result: -1.4 angstrom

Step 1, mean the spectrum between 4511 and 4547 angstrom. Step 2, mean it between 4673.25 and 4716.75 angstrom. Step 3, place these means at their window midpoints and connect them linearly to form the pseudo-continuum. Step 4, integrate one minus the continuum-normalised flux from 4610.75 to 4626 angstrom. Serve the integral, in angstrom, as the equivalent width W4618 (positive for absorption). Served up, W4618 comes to -2.2 angstrom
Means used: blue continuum 11.3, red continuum 14.3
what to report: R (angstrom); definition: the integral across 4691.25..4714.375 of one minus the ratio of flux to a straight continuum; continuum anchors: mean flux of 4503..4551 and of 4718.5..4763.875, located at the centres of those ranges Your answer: -1.2 angstrom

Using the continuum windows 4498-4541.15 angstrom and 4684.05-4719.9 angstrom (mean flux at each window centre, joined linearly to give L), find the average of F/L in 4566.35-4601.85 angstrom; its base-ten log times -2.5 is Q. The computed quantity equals -0.112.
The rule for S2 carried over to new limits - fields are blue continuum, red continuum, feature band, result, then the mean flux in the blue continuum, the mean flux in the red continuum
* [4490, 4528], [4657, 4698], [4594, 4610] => -1.3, 11.8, 14.7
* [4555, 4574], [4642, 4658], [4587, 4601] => 0.3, 14.3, 14.3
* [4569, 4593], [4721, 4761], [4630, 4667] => -2.3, 13.8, 14.3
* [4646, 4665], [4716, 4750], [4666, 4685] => 0.6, 15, 14.5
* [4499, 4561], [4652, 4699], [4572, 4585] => -1.3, 11.9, 14.6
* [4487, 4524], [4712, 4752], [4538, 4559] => -0.2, 11.8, 14.4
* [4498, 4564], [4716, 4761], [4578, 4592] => -0.7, 12.1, 14.3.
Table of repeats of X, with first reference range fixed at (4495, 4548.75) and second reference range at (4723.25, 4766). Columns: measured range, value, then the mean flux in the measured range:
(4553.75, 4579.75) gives -4.48 angstrom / 14.2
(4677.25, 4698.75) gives -1.41 angstrom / 14.3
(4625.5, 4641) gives -2.32 angstrom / 14.7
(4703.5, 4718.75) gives -0.59 angstrom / 14.2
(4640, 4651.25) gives -1.27 angstrom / 14.4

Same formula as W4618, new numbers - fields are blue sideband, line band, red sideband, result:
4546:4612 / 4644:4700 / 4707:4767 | -2.1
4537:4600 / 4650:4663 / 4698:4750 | -0.9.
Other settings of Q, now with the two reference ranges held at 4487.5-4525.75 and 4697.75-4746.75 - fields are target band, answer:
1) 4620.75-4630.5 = -0.127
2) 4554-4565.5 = -0.127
